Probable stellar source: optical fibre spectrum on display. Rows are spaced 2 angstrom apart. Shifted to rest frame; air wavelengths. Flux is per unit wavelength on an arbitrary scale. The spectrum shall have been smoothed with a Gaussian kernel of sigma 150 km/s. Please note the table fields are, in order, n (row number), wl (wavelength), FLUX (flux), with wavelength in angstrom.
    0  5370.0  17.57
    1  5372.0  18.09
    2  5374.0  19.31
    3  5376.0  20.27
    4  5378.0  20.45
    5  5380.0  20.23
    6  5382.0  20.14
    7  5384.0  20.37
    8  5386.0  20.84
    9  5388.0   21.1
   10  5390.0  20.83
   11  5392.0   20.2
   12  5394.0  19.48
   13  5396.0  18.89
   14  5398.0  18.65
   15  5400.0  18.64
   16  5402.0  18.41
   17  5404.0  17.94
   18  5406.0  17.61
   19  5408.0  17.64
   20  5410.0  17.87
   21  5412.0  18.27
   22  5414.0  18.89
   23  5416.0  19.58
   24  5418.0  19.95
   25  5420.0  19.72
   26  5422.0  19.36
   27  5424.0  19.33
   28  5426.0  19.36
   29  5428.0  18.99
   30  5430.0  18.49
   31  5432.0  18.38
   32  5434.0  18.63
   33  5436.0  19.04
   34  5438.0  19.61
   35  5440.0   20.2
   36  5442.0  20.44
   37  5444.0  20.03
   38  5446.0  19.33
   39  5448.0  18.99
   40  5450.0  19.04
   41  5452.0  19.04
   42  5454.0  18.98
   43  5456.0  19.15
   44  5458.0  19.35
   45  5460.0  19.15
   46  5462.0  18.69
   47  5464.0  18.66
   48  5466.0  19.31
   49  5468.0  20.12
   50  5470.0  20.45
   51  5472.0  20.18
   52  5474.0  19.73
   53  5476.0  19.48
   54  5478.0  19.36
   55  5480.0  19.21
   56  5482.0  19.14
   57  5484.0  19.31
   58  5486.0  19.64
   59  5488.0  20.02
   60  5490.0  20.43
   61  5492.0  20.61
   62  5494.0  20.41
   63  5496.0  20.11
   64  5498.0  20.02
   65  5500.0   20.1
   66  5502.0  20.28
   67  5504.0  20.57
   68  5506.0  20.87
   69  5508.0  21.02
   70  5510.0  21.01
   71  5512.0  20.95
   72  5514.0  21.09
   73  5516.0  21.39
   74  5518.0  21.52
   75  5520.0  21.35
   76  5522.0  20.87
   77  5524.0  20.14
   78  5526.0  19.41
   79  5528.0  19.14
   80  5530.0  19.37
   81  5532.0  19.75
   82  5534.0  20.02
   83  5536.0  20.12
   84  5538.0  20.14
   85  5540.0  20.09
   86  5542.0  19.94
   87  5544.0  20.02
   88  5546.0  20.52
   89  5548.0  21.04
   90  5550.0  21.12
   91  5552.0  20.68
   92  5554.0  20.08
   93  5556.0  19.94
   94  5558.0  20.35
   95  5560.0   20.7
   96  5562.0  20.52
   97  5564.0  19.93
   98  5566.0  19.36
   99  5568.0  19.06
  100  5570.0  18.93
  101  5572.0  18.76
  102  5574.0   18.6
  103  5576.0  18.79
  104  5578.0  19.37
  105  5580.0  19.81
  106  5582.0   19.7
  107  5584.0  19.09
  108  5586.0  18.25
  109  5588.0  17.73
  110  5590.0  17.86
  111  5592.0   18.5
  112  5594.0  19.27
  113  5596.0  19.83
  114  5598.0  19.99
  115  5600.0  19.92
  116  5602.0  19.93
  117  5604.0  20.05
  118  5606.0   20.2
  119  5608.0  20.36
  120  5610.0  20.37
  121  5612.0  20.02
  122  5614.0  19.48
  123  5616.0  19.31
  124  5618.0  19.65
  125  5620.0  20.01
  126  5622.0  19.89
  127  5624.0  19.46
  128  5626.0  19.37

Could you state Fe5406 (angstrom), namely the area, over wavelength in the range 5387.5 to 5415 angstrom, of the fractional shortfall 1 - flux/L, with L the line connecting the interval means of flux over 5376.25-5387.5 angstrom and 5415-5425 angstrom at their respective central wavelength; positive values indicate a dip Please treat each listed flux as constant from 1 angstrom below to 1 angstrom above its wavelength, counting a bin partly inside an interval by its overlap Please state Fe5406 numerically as 1.6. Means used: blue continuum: 20.4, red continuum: 19.6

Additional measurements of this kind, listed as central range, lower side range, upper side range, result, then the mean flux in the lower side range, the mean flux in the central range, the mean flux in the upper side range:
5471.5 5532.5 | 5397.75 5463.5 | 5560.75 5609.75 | -3.4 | 19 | 20.2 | 19.3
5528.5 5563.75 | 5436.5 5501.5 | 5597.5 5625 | -0.8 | 19.6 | 20.2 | 19.9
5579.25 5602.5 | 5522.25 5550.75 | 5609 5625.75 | 0.8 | 20.1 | 19.1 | 19.8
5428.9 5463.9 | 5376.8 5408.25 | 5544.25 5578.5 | 0.8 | 19.5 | 19.2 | 19.9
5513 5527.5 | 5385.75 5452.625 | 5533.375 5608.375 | -0.9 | 19.2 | 20.8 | 19.7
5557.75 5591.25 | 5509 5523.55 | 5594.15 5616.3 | 1.9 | 21.1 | 19.2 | 19.9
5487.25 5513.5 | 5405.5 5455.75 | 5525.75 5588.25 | -1.4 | 19.1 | 20.5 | 19.7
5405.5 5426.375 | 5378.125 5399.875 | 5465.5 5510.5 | 1.2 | 20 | 18.9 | 20.1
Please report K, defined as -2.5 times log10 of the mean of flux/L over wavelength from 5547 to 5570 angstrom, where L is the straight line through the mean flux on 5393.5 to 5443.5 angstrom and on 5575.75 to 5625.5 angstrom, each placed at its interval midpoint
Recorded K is -0.05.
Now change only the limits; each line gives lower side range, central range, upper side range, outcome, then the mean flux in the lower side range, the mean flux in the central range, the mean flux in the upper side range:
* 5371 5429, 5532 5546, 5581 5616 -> -0.04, 19.3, 20.1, 19.4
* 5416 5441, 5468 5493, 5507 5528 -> 0.02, 19.3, 19.8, 20.8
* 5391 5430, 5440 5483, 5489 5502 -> 0.02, 18.9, 19.4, 20.3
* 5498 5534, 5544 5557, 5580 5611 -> -0.03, 20.5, 20.5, 19.4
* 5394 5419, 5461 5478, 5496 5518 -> 0.02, 18.6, 19.6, 20.7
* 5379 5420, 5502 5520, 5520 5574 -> -0.06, 19.3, 21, 20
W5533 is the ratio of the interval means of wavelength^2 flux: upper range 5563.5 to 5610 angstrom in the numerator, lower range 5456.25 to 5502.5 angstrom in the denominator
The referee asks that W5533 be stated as 1.02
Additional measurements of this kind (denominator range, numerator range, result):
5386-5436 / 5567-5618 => 1.08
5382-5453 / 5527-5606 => 1.08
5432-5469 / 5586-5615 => 1.07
